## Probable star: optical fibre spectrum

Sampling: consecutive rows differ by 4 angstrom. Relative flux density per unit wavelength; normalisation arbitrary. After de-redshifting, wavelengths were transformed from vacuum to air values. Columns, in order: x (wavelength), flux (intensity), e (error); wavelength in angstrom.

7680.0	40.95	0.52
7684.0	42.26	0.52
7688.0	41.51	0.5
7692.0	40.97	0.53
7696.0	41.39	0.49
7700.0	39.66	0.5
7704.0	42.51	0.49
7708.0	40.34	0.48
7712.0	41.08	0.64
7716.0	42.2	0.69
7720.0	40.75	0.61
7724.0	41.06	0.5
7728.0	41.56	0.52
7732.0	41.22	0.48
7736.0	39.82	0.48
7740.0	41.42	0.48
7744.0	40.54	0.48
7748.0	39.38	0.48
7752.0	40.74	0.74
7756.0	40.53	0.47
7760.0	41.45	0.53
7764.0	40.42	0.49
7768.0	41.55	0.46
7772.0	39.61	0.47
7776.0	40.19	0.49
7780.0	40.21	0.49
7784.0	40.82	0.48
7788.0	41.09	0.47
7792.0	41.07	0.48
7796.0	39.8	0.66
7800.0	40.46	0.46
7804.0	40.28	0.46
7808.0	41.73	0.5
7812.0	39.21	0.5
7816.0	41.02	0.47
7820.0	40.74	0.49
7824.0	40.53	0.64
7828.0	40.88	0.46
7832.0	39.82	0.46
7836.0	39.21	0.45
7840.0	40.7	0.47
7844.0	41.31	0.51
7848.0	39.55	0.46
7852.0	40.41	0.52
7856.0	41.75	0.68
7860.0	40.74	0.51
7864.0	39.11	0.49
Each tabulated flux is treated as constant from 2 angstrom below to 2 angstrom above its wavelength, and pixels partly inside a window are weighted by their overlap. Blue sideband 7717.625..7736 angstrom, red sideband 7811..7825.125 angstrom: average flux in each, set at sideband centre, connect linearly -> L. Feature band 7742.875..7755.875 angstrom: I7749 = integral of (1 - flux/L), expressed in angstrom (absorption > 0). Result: 0.2 angstrom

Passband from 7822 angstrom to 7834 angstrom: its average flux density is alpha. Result 40.4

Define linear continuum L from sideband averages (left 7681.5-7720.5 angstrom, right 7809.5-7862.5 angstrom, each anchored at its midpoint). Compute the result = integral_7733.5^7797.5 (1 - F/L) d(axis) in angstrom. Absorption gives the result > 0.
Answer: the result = 0.5 angstrom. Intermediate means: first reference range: 41.3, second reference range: 40.5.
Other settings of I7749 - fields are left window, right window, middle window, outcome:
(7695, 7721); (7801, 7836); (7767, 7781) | 0.1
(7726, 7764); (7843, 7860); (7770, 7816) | 0.3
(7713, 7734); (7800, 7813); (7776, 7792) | 0.0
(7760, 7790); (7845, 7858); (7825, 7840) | 0.2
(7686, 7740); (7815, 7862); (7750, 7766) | 0.0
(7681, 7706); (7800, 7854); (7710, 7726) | 0.0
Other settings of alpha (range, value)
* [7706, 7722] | 41.1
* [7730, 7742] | 40.8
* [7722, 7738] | 40.9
